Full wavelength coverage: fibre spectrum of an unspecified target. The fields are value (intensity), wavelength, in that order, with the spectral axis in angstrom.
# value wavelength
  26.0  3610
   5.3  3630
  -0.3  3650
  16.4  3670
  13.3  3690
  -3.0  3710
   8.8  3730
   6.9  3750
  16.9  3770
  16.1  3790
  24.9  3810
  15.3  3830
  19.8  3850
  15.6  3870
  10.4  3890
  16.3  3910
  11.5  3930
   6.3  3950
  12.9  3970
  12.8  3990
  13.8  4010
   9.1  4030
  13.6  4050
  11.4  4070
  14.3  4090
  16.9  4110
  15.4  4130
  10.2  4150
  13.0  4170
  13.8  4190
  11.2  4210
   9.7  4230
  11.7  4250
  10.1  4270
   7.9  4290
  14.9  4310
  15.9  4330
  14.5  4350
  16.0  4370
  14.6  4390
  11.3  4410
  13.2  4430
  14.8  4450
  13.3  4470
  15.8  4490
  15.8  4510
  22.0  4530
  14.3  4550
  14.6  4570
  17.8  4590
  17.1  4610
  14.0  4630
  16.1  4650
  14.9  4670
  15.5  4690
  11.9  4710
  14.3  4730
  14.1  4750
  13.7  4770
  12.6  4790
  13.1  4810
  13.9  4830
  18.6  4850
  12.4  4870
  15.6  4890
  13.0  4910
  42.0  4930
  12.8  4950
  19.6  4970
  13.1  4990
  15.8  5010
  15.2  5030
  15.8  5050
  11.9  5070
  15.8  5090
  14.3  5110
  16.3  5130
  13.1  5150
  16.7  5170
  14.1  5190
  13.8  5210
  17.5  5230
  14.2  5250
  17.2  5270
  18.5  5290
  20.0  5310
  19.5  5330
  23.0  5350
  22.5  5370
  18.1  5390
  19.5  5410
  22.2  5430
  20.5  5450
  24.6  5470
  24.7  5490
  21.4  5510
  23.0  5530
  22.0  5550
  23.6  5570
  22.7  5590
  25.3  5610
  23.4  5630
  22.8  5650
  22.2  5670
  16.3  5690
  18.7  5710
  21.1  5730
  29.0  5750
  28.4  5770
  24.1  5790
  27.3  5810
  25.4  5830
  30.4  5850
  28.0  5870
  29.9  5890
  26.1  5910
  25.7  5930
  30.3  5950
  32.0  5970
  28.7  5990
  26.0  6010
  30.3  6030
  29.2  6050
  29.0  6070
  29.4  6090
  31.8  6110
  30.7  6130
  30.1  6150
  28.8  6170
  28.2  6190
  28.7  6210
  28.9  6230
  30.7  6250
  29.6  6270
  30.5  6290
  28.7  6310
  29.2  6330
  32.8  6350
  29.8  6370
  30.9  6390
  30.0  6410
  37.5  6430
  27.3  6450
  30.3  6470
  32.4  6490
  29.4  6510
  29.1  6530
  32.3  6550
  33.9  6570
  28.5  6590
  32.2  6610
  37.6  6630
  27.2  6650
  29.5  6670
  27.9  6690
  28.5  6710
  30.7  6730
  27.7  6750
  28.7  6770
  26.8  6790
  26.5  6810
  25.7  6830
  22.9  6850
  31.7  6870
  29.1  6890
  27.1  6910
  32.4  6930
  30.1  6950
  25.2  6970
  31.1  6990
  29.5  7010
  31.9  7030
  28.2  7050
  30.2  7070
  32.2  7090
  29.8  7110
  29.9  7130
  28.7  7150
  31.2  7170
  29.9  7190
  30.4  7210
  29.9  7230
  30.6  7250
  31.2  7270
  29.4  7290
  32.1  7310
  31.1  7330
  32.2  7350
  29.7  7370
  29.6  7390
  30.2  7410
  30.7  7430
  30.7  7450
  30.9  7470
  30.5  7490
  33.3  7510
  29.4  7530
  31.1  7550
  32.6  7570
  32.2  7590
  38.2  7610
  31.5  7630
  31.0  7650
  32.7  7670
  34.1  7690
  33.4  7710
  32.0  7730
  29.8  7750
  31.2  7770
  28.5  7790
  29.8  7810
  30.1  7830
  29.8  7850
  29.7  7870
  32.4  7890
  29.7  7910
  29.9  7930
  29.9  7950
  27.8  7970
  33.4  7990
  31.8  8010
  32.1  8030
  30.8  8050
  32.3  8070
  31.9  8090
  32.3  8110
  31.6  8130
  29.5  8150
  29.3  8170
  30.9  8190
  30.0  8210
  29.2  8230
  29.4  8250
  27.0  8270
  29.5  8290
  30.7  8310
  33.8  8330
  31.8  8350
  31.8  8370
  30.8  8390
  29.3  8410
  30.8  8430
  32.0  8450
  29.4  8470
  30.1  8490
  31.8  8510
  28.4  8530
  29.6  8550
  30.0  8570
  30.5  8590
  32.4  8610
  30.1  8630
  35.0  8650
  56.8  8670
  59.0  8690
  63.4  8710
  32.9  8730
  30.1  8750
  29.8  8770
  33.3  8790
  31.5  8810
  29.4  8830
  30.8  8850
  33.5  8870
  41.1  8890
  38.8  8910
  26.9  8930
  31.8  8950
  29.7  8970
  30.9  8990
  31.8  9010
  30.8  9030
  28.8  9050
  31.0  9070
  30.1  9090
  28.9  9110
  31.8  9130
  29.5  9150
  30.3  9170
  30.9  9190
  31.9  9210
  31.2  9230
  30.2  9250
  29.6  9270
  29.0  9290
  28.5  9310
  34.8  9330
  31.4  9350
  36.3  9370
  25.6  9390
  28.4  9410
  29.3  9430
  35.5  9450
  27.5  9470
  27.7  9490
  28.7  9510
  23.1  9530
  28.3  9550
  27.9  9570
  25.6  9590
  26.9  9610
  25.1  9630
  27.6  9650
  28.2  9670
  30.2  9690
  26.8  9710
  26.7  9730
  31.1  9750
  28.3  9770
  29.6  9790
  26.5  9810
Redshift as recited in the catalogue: 0.322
